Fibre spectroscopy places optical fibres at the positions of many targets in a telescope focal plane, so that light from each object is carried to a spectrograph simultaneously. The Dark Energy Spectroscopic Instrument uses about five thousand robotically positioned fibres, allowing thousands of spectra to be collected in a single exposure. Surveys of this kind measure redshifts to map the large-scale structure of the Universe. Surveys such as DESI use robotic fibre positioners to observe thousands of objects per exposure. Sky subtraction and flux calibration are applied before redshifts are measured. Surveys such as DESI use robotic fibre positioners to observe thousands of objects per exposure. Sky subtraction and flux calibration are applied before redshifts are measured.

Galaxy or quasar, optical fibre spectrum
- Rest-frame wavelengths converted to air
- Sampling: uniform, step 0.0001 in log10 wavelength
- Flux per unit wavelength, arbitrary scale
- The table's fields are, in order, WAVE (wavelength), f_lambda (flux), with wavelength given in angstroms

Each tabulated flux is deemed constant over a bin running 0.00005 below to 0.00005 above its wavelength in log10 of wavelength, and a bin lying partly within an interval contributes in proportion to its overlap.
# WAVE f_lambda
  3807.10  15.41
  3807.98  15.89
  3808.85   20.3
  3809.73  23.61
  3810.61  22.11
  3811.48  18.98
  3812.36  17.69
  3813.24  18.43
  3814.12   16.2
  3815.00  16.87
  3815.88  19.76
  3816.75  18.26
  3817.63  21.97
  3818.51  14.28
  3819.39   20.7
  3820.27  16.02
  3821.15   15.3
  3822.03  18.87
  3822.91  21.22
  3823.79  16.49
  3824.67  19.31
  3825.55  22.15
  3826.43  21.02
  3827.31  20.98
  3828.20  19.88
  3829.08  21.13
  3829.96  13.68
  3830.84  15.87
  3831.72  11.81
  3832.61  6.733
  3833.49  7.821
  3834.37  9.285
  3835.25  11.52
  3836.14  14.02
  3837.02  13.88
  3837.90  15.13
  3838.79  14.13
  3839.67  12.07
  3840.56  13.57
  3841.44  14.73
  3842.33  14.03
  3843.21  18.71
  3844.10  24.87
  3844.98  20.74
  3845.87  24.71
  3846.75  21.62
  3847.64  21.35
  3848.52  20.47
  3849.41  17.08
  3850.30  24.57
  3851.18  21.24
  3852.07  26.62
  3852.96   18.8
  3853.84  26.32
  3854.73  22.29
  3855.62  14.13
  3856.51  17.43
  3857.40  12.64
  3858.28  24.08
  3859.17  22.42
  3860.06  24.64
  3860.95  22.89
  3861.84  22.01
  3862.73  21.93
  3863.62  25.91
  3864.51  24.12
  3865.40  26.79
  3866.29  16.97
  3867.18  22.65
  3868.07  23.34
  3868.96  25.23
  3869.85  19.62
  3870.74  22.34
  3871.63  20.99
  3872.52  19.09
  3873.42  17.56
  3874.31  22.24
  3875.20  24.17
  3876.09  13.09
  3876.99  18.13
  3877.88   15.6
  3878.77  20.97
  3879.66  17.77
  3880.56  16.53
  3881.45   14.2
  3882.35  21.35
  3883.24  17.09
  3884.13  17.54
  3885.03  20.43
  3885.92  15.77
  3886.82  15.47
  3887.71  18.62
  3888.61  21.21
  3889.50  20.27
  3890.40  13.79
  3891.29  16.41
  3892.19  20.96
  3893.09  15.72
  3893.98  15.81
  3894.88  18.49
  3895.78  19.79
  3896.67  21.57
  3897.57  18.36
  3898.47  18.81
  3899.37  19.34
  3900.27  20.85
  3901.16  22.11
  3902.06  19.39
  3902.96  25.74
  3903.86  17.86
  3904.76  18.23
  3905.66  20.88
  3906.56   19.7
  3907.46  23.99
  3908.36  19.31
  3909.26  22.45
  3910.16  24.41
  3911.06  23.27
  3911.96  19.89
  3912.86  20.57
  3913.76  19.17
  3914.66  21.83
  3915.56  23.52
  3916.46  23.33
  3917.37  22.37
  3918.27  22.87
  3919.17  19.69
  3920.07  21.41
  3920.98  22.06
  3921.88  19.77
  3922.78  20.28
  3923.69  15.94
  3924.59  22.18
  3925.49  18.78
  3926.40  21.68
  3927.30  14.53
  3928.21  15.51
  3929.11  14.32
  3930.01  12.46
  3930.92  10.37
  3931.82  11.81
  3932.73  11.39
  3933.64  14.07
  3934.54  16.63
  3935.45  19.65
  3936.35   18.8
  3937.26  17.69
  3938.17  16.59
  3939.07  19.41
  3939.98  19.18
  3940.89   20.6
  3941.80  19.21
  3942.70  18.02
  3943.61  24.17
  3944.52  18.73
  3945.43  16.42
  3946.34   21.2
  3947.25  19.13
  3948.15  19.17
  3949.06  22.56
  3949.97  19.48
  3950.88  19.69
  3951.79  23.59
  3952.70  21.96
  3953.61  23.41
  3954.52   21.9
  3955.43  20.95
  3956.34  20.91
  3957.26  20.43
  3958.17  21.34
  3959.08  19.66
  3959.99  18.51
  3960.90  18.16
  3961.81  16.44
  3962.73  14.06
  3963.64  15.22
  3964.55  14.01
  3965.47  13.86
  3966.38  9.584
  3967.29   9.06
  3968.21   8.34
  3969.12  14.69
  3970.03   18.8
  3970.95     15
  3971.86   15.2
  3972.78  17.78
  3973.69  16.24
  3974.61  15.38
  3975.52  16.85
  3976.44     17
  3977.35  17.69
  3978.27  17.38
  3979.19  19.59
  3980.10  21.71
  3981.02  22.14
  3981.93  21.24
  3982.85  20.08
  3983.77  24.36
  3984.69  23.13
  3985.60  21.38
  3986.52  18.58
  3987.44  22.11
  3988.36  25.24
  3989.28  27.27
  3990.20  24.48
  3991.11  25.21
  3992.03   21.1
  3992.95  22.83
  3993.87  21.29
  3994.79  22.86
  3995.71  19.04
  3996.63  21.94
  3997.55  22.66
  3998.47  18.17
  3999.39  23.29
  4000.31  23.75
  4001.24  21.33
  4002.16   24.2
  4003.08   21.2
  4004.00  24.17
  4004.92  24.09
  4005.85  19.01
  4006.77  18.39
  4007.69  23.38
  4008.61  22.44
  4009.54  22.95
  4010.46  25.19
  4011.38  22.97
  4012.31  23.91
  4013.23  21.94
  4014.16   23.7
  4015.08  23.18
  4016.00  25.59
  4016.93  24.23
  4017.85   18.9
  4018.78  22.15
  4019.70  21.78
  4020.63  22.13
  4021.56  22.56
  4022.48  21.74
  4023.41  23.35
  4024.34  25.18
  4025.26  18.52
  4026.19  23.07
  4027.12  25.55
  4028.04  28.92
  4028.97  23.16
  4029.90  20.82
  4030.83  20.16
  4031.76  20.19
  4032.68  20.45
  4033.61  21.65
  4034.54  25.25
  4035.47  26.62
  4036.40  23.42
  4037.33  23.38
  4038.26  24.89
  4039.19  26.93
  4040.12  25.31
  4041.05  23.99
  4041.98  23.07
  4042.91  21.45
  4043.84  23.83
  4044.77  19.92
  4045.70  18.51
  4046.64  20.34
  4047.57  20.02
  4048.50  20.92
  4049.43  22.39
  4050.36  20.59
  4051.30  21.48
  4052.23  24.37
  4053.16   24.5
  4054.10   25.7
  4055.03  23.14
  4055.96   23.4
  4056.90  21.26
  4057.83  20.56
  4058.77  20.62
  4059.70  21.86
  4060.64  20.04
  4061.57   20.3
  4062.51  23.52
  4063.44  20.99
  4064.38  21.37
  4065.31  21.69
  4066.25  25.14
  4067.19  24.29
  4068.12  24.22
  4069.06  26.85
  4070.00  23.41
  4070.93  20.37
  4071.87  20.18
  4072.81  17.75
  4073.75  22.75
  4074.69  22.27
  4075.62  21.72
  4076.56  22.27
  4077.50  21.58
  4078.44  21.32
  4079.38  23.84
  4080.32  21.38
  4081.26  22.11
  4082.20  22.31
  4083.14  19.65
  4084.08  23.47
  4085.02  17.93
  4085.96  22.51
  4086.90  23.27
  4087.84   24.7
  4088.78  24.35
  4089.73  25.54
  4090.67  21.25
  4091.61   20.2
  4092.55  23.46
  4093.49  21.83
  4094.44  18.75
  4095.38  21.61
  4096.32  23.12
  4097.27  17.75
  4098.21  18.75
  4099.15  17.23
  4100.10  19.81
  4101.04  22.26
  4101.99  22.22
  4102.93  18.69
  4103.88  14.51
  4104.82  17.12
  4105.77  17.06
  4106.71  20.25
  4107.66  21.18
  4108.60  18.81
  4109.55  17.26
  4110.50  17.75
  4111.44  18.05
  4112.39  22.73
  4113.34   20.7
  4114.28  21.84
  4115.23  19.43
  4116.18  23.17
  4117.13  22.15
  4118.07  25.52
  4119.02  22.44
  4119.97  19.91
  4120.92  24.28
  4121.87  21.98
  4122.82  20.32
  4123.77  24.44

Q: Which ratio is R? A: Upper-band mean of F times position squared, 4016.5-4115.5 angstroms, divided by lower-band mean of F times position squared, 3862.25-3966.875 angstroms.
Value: 1.22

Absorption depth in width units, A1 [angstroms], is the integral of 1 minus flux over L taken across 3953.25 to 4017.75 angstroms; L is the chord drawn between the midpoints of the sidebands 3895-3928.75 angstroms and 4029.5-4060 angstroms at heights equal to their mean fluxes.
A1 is 4.3 angstroms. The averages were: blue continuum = 20.5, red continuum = 22.5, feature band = 20.2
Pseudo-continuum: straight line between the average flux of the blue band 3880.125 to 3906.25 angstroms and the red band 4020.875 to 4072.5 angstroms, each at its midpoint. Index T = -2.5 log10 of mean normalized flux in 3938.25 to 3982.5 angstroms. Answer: 0.12 mag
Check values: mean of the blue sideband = 18.7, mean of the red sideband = 22.6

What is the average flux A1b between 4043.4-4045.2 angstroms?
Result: 21.9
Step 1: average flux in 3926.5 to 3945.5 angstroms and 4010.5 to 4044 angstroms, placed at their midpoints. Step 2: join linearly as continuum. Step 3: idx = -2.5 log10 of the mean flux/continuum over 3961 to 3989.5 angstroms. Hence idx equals 0.11 mag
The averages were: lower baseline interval 16.7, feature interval 17.7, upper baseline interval 23.2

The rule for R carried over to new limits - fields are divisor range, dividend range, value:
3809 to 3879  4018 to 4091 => 1.31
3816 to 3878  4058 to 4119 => 1.26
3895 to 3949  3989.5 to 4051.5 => 1.23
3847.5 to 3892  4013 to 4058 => 1.23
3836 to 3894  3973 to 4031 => 1.21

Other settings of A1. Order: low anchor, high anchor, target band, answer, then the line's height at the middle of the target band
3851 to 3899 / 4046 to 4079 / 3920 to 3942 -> 3.46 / 20.5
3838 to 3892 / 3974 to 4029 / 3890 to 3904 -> 0.81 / 20.3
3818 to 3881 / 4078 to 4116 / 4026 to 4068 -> -4.86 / 20.3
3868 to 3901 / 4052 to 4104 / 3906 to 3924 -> -1.87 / 19.3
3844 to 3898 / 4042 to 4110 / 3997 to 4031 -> -2.66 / 21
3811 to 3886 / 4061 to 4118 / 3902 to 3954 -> 0.28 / 19.6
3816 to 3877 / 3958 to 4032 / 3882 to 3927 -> -0.87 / 19.6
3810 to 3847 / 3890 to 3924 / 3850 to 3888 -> -3.39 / 18.7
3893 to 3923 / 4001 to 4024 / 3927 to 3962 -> 4.84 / 21.4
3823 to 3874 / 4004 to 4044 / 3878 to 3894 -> 1.72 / 19.9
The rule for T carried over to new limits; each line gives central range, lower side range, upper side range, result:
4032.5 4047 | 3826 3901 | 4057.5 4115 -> -0.12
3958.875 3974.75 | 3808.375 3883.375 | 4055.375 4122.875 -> 0.32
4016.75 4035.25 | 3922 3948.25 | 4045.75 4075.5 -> -0.08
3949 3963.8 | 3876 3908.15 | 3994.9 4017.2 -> 0.05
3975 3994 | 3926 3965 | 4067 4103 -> -0.12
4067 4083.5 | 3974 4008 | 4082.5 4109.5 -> -0.07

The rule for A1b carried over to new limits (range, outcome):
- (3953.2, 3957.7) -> 21.5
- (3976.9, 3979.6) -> 18.1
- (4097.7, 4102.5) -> 20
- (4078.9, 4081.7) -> 22.4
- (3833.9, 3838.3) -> 12.7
